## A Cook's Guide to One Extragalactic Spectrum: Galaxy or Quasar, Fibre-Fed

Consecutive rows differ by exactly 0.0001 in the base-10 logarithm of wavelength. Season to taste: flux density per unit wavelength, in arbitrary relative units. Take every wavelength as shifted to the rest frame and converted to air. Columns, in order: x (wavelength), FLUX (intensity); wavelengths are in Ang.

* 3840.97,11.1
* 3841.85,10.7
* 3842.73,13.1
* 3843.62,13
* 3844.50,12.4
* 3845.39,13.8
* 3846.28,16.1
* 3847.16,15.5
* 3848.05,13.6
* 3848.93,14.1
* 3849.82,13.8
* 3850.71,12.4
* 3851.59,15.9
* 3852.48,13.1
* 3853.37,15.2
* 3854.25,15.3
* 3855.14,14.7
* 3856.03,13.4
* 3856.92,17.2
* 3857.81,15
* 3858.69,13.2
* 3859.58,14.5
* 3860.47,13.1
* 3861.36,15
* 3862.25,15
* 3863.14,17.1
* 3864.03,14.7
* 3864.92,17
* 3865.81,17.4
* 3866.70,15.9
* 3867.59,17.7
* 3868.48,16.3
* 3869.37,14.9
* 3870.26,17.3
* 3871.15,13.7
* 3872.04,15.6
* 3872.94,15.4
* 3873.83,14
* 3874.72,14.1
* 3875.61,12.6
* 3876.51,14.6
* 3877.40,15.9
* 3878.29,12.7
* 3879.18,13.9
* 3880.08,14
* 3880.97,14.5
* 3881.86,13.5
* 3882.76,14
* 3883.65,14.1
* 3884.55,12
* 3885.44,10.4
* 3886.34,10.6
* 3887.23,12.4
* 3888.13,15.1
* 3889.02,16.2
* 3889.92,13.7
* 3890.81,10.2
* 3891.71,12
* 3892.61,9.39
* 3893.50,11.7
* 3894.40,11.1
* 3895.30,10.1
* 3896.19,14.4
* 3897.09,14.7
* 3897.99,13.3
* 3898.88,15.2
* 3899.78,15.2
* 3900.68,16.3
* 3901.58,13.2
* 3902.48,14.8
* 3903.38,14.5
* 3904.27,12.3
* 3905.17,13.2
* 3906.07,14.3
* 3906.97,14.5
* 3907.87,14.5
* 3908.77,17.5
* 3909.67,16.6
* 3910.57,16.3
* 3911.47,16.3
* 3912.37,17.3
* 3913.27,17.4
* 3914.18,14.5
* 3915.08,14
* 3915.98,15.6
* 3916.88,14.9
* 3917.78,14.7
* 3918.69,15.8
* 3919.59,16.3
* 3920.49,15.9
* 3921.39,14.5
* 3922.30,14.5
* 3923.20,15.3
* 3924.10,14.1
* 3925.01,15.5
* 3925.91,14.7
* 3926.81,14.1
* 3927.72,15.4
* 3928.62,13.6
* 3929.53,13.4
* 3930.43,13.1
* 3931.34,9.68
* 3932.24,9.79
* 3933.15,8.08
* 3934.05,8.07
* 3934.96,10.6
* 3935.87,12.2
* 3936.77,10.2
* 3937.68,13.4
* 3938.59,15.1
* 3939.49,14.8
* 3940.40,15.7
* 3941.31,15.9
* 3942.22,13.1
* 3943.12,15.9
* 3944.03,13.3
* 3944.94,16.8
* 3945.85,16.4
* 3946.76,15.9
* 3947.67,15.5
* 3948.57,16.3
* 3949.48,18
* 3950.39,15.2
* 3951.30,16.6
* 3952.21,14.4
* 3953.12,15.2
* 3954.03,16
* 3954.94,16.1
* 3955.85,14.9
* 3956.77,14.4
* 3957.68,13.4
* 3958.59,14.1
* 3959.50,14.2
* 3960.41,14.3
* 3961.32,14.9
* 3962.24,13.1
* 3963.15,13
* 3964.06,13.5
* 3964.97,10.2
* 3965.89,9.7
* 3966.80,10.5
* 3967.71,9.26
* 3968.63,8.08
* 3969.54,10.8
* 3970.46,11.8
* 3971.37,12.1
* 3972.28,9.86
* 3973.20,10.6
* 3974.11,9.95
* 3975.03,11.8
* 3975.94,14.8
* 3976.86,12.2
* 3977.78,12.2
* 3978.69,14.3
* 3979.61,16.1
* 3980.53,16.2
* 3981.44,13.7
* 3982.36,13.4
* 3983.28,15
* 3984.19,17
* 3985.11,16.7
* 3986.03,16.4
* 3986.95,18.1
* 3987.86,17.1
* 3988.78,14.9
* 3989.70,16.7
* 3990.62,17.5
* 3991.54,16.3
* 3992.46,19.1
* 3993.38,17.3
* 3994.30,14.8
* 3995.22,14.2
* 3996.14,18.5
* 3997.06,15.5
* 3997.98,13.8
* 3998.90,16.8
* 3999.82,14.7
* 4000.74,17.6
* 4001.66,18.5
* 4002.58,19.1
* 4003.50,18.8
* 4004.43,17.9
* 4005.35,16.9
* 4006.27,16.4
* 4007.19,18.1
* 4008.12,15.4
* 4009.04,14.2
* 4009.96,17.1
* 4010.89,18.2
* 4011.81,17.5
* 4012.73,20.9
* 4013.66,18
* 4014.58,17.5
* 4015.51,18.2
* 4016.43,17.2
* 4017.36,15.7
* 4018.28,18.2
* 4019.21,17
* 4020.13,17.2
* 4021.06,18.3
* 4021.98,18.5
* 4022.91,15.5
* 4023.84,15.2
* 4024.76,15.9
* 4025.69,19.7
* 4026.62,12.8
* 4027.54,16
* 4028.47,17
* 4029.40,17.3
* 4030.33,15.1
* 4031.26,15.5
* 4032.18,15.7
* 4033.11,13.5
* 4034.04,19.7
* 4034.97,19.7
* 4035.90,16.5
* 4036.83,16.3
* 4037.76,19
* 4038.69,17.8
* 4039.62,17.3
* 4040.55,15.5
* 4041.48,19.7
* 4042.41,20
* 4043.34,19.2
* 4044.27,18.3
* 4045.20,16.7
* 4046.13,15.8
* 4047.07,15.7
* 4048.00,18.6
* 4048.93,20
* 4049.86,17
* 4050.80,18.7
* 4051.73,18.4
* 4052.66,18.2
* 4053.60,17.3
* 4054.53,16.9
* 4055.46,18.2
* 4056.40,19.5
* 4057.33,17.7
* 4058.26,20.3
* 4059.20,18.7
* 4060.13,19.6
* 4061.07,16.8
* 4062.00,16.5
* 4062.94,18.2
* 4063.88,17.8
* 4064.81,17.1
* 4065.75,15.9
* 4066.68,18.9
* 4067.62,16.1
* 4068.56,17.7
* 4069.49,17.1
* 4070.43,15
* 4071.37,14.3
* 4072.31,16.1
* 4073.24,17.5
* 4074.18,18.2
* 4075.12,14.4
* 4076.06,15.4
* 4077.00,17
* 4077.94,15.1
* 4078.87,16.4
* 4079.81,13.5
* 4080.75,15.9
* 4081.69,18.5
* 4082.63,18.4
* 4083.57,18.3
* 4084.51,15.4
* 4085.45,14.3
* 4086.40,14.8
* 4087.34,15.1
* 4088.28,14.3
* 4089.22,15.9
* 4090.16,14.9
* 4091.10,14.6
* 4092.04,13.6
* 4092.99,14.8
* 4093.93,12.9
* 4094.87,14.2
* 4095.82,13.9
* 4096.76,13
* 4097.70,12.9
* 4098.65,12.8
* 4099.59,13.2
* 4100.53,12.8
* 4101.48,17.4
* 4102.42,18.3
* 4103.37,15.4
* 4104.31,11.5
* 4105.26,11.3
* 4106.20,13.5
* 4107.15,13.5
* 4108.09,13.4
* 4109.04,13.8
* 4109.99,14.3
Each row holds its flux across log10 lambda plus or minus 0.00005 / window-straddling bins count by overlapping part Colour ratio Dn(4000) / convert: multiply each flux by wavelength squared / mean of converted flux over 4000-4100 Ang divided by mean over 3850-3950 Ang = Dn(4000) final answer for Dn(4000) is 1.27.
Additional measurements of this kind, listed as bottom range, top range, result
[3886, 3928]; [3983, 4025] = 1.24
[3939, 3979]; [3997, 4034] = 1.27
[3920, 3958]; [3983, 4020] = 1.24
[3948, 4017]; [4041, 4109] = 1.12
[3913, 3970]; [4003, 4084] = 1.31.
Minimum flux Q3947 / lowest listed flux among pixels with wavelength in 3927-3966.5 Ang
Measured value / 8.07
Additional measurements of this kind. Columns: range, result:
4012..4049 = 12.8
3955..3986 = 8.08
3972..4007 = 9.86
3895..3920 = 10.1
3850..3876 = 12.4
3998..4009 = 14.7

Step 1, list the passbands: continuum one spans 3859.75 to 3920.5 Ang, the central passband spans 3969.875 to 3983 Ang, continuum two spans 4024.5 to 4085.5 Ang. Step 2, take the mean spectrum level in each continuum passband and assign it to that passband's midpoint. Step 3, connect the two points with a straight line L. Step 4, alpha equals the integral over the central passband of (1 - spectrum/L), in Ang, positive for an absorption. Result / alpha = 2.5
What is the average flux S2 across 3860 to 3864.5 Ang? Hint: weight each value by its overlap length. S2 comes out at 15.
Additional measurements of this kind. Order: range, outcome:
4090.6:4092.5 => 14.1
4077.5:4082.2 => 15.9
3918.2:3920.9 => 16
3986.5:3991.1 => 16.9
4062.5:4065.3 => 17.7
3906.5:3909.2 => 15.5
